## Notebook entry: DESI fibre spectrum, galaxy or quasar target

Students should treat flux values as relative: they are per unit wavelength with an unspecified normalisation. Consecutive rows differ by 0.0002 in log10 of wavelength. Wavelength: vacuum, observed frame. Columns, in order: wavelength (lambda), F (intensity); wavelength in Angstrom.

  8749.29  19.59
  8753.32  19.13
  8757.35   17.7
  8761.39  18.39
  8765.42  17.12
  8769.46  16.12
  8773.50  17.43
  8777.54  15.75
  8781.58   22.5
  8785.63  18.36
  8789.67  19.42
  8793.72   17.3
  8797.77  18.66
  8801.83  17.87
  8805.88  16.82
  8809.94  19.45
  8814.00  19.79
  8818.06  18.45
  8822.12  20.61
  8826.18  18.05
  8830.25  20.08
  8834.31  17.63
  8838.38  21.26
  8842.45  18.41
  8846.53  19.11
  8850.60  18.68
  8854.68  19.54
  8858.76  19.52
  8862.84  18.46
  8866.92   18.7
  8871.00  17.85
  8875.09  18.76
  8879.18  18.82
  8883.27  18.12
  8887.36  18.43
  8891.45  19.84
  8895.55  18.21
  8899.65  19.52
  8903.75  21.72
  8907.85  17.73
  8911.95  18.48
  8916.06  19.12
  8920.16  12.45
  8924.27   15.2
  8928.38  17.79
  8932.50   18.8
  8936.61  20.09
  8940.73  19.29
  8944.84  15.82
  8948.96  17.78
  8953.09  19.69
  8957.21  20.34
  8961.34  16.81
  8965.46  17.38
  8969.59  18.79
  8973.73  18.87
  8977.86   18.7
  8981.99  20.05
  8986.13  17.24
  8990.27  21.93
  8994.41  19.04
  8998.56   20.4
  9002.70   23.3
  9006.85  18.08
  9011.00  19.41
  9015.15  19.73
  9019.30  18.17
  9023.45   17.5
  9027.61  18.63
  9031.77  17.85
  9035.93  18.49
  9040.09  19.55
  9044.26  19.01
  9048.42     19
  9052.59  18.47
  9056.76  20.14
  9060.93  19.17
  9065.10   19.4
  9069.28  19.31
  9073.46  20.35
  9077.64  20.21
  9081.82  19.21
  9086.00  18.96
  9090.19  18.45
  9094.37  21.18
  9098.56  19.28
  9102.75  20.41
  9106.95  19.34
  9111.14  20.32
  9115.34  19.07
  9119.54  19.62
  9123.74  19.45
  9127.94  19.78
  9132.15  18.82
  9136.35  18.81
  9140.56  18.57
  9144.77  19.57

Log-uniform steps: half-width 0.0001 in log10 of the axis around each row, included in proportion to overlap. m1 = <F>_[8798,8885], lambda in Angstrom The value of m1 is 18.9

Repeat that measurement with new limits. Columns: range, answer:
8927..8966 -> 18.4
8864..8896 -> 18.6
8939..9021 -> 19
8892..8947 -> 18.1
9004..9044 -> 18.7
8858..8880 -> 18.6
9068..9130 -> 19.7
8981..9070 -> 19.3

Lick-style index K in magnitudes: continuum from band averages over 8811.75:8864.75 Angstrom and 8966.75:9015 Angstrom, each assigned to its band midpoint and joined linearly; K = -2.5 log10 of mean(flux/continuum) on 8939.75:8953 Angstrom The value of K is 0.10 mag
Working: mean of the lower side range 19.2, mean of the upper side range 19.6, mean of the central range 17.8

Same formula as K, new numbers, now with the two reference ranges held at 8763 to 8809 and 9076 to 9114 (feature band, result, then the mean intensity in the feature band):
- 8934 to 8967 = 0.027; 18.4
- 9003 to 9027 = 0.018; 18.9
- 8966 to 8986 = 0.014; 18.8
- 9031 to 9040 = 0.048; 18.5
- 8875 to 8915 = -0.023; 19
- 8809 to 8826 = -0.073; 19.4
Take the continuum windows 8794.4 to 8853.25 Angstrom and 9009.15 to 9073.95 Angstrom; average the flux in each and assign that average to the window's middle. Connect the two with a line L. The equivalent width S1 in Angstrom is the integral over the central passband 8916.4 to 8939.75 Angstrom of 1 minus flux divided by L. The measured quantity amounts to 2.2 Angstrom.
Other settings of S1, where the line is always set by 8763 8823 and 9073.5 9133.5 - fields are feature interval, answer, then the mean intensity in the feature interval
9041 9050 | 0.1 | 19.1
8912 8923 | 1.5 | 16.2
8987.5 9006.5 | -1.6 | 20.7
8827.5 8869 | -1.2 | 19.1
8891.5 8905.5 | -0.8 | 19.8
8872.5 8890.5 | 0.1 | 18.6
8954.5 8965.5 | 0.4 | 18.4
